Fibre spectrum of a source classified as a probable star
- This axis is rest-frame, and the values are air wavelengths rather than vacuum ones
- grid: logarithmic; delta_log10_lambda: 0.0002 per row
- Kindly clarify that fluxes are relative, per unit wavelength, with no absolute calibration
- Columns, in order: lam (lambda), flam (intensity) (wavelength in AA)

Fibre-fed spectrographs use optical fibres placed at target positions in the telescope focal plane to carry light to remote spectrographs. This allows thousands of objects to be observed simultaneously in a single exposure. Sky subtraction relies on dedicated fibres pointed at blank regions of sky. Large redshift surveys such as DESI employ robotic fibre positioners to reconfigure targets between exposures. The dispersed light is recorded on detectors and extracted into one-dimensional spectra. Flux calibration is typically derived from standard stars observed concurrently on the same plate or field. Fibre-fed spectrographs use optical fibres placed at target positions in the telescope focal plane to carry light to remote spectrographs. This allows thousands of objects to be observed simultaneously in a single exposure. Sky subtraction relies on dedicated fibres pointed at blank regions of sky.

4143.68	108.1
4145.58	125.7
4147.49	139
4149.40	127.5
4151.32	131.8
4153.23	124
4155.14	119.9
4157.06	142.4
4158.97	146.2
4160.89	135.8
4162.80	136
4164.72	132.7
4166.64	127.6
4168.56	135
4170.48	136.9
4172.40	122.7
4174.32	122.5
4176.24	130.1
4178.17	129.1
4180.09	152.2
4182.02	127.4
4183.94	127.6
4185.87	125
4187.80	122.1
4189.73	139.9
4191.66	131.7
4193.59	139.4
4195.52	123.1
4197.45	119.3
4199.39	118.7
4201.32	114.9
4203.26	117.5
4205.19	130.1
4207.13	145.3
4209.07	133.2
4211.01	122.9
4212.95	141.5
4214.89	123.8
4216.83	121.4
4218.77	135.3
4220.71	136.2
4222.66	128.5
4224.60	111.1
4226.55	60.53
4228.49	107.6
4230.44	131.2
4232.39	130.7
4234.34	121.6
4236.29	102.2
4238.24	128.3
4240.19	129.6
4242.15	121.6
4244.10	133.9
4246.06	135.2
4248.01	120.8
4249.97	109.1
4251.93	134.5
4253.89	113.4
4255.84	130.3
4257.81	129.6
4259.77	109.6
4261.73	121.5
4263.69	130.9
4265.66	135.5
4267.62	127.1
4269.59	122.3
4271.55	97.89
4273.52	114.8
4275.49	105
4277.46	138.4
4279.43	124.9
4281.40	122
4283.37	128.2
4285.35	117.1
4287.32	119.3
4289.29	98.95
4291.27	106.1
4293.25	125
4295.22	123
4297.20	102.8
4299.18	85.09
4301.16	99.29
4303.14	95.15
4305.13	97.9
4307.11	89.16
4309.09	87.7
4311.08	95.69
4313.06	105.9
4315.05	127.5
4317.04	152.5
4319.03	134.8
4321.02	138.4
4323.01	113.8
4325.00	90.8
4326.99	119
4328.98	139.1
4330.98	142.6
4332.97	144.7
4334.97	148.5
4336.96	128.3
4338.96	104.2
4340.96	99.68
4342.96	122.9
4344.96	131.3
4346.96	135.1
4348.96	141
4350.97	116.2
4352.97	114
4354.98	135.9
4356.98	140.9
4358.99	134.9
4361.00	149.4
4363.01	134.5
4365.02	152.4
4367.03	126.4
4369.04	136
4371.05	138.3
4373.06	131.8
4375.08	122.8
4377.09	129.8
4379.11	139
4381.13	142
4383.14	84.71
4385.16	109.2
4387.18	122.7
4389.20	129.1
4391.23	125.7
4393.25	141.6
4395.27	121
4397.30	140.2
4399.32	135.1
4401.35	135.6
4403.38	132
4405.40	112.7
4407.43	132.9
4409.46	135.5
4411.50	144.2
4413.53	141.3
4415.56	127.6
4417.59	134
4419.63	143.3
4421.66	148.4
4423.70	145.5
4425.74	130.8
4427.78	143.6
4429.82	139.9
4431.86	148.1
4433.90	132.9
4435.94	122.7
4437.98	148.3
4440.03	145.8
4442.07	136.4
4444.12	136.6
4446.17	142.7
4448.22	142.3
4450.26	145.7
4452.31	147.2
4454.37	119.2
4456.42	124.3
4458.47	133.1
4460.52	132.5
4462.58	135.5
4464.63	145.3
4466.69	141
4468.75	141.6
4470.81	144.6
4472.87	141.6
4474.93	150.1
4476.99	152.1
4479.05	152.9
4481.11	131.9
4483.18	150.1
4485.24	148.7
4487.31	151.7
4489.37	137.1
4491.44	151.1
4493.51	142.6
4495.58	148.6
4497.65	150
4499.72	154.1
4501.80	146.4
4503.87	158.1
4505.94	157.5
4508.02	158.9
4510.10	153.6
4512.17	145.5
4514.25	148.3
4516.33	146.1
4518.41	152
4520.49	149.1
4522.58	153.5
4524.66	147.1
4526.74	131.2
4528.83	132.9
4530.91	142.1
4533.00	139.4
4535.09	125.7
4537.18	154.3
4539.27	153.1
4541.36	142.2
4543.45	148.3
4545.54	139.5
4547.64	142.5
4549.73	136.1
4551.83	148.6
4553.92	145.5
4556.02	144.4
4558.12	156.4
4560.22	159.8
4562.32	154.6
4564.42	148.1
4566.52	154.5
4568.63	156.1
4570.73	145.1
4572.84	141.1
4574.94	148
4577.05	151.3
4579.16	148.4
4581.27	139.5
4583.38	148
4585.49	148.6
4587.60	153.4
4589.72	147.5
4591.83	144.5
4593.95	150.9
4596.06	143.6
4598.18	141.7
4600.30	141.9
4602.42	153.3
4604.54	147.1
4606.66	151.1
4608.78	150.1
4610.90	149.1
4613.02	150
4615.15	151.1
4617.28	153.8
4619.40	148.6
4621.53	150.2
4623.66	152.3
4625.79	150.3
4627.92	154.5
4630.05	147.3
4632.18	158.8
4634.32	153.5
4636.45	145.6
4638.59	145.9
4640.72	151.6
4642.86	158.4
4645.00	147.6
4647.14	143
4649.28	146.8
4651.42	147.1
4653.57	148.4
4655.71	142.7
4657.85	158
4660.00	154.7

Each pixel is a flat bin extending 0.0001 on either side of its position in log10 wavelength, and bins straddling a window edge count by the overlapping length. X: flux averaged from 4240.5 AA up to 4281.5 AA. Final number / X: 123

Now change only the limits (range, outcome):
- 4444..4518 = 145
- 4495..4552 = 147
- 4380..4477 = 135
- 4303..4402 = 126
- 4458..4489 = 144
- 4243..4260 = 125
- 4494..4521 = 151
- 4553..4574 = 151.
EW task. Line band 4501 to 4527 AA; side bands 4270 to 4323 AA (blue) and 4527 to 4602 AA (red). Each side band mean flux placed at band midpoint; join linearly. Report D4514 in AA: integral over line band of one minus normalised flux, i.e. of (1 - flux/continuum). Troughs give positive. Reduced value -1.96 AA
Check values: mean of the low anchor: 113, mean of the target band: 150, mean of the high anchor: 146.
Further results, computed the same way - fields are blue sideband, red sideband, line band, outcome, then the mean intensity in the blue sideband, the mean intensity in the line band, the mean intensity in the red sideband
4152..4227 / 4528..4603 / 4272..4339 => 8.7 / 128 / 117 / 146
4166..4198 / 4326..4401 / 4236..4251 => 0.8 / 130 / 124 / 130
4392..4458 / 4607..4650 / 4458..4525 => -2.8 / 137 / 147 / 150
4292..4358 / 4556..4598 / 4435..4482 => -1.7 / 119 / 140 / 149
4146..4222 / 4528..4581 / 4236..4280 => 3.6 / 130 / 123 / 146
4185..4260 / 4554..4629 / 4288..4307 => 3.8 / 124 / 103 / 149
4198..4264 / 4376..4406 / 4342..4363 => -1.1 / 123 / 132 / 127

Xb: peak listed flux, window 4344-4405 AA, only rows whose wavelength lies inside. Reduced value 152.4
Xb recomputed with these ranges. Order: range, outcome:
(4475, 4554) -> 158.9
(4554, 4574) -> 159.8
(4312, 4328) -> 152.5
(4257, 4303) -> 138.4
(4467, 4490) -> 152.9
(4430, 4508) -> 158.1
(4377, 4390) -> 142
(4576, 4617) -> 153.4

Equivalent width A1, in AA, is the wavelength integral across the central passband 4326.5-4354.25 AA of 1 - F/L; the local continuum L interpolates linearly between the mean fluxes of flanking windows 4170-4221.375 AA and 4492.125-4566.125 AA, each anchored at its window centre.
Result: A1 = 1.9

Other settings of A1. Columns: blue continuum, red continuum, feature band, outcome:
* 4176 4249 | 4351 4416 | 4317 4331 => 0.3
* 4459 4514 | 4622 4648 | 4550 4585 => 0.0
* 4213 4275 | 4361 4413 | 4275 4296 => 0.8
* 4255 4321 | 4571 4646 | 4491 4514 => -2.2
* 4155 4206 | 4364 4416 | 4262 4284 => 1.3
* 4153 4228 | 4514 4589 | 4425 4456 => 0.5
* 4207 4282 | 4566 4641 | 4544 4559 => 0.1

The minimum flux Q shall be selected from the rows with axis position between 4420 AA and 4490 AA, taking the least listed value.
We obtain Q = 119.2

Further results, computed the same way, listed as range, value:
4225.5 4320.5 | 60.53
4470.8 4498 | 131.9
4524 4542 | 125.7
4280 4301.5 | 85.09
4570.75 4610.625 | 139.5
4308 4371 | 87.7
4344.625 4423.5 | 84.71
